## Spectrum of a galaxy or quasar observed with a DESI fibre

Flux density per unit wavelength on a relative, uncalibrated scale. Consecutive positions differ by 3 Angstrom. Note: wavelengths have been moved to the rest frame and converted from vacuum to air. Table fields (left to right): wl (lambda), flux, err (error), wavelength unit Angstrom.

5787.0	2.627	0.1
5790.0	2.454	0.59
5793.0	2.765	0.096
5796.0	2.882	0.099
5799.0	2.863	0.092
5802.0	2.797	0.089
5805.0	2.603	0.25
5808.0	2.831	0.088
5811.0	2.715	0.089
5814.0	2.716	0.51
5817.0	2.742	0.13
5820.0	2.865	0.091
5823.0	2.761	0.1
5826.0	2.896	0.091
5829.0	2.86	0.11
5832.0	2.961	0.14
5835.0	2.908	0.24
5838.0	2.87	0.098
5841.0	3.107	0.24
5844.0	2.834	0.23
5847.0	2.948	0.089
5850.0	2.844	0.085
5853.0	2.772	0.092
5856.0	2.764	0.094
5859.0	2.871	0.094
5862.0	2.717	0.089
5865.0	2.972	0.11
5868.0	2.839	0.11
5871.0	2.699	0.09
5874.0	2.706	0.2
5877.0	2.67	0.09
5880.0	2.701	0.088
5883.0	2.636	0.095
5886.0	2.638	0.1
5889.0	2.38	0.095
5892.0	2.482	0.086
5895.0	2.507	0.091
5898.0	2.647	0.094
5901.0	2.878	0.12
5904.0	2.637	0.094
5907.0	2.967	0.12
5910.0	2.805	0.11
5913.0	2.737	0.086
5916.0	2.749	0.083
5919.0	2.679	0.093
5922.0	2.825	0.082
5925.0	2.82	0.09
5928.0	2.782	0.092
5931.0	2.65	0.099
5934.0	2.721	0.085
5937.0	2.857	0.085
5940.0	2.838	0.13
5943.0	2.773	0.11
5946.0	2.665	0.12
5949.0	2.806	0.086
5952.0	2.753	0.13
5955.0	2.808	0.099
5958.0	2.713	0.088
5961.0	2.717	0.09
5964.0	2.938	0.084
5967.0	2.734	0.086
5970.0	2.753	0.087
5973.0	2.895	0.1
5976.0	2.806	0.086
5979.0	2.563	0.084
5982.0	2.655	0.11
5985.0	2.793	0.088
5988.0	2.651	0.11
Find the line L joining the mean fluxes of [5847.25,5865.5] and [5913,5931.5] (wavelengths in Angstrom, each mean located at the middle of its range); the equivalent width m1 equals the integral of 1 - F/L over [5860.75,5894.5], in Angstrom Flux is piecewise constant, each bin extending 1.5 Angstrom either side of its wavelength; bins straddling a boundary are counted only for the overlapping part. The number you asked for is 1.58 Angstrom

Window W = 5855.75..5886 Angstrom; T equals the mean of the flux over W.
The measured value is 2.75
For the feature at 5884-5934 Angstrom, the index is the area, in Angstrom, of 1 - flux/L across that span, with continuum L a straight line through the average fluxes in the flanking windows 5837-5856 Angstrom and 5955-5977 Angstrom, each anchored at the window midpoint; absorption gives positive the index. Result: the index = 2.4 Angstrom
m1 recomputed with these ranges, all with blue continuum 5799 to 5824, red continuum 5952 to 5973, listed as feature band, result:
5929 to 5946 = 0.1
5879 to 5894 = 1.1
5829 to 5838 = -0.5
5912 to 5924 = 0.1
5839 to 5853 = -0.7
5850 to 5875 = -0.3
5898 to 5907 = 0.0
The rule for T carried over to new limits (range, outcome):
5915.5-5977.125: 2.78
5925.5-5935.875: 2.73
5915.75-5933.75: 2.75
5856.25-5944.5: 2.73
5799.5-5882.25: 2.81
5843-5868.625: 2.84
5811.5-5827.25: 2.79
